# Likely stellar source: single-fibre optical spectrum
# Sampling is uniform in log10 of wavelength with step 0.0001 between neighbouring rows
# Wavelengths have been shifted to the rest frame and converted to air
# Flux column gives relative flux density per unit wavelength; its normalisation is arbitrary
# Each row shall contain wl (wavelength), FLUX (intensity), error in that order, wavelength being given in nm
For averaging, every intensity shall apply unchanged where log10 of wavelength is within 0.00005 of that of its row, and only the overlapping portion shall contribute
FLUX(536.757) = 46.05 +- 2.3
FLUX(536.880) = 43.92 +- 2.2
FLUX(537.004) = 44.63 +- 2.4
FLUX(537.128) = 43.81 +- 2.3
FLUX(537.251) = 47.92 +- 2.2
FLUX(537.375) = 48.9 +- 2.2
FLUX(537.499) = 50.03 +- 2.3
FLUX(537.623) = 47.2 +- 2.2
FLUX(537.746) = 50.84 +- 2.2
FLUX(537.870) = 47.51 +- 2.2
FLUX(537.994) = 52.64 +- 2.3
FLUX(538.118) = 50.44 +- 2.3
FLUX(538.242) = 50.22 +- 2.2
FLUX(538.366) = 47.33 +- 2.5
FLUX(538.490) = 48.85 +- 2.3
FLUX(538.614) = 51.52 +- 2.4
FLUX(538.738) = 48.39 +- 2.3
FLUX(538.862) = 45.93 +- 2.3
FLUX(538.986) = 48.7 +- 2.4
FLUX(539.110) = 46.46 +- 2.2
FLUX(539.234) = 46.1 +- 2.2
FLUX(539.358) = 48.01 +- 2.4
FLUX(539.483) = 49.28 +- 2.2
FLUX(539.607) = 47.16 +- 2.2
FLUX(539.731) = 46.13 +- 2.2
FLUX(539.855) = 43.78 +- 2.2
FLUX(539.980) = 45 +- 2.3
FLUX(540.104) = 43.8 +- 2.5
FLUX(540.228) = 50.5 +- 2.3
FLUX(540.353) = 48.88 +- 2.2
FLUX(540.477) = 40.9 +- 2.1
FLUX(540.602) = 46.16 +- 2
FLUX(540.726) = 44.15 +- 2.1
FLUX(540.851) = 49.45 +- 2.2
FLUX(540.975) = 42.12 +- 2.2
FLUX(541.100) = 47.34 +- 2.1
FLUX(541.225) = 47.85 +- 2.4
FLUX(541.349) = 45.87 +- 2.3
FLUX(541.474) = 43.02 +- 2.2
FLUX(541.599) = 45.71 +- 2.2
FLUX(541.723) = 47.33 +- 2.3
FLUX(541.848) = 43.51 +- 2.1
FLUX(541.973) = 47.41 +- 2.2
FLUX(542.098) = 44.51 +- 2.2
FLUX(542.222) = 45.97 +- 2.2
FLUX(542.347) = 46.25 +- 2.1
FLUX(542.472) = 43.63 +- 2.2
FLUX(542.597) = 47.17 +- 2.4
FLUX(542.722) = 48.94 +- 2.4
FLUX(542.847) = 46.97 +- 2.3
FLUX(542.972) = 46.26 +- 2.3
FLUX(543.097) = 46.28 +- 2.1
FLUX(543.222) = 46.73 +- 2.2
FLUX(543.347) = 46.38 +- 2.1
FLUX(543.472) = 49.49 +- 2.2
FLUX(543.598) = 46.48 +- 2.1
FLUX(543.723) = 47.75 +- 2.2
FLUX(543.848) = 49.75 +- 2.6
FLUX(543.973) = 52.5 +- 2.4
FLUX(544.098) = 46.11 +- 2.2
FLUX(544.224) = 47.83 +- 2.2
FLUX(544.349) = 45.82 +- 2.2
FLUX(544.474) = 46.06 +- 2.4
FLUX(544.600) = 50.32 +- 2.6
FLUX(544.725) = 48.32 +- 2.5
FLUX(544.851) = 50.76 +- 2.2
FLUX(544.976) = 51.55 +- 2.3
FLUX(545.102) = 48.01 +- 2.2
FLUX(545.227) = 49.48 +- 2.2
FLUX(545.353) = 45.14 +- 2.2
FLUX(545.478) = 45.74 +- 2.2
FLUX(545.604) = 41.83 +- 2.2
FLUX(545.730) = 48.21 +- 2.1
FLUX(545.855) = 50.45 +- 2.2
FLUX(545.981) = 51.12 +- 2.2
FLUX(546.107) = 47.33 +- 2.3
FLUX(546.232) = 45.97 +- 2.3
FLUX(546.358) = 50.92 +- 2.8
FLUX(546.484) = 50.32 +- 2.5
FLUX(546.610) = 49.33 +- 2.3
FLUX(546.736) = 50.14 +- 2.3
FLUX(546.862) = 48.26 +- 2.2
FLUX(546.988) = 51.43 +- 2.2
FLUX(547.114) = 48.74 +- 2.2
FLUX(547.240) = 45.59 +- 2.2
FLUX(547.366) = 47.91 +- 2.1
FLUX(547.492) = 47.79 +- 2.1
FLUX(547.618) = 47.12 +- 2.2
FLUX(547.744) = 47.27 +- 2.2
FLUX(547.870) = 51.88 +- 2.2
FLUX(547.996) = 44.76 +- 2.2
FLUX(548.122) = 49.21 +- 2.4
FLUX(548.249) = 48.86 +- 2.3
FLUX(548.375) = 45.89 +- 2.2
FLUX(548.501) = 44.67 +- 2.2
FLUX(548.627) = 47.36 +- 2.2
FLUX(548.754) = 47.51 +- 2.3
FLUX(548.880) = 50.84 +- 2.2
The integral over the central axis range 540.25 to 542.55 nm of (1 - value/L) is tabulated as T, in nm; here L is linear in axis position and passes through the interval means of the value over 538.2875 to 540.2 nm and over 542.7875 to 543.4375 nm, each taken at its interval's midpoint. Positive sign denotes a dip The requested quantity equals 0.06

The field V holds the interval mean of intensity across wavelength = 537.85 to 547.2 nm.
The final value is 47.5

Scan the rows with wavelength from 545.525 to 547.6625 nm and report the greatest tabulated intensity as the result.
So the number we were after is 51.43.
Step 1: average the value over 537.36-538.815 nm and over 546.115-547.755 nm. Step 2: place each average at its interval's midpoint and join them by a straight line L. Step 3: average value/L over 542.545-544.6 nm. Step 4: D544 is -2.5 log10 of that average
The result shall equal 0.03 mag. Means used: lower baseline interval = 49.5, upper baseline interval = 48.5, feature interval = 47.6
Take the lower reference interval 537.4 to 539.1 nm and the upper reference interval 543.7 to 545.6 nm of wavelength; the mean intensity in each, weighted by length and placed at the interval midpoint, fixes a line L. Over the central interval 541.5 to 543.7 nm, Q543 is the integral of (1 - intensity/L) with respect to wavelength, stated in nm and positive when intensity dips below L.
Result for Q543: 0.09 nm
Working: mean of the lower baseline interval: 49.1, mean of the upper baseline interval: 48.2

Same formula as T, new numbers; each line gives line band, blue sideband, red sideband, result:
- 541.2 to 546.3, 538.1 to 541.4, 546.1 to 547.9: 0.075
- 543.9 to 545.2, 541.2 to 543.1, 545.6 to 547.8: -0.039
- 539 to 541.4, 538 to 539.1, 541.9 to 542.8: 0.075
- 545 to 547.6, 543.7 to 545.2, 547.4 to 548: 0.010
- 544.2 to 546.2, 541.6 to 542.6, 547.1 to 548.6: -0.058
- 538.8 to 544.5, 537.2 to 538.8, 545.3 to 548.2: 0.267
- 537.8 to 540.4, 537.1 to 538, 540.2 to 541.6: -0.034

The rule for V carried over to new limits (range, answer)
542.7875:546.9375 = 48.1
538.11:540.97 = 47.1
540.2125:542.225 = 45.8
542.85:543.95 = 47.6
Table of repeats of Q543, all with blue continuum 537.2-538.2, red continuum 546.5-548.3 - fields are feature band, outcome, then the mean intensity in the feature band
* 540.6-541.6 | 0.07 nm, 45.7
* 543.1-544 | 0.01 nm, 48.1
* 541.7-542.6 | 0.06 nm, 45.5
